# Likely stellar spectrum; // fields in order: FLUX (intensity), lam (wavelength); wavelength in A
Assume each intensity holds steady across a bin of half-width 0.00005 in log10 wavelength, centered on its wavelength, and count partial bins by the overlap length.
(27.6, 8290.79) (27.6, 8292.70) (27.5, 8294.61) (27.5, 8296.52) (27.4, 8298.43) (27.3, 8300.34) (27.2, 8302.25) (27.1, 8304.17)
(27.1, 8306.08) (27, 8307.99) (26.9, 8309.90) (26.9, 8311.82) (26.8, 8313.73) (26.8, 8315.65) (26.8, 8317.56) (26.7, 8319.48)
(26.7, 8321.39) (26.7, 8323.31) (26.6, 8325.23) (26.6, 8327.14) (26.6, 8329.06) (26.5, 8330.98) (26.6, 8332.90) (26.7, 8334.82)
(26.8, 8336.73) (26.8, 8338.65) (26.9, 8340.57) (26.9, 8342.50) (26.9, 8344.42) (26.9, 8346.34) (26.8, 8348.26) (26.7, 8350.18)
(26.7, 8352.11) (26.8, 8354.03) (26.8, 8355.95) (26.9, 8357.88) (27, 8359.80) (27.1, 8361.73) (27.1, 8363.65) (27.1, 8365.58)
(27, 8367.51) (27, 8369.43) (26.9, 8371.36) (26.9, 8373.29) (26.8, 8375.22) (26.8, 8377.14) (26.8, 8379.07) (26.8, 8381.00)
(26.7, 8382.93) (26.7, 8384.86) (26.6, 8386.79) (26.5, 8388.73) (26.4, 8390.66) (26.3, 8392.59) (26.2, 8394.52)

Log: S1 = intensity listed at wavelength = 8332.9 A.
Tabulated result 26.6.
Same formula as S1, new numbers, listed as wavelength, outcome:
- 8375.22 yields 26.8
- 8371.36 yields 26.9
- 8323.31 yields 26.7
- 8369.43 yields 27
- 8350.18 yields 26.7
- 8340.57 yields 26.9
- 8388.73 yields 26.5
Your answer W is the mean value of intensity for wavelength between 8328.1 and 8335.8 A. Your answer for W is 26.6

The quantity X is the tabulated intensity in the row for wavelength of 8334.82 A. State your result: 26.7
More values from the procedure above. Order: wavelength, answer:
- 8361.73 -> 27.1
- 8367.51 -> 27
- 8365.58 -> 27.1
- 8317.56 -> 26.8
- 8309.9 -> 26.9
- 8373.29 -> 26.9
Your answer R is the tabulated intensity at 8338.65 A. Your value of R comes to 26.8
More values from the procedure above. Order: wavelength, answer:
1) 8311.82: 26.9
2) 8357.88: 26.9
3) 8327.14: 26.6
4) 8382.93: 26.7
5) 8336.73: 26.8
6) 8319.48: 26.7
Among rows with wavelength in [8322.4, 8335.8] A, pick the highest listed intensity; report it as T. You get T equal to 26.7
